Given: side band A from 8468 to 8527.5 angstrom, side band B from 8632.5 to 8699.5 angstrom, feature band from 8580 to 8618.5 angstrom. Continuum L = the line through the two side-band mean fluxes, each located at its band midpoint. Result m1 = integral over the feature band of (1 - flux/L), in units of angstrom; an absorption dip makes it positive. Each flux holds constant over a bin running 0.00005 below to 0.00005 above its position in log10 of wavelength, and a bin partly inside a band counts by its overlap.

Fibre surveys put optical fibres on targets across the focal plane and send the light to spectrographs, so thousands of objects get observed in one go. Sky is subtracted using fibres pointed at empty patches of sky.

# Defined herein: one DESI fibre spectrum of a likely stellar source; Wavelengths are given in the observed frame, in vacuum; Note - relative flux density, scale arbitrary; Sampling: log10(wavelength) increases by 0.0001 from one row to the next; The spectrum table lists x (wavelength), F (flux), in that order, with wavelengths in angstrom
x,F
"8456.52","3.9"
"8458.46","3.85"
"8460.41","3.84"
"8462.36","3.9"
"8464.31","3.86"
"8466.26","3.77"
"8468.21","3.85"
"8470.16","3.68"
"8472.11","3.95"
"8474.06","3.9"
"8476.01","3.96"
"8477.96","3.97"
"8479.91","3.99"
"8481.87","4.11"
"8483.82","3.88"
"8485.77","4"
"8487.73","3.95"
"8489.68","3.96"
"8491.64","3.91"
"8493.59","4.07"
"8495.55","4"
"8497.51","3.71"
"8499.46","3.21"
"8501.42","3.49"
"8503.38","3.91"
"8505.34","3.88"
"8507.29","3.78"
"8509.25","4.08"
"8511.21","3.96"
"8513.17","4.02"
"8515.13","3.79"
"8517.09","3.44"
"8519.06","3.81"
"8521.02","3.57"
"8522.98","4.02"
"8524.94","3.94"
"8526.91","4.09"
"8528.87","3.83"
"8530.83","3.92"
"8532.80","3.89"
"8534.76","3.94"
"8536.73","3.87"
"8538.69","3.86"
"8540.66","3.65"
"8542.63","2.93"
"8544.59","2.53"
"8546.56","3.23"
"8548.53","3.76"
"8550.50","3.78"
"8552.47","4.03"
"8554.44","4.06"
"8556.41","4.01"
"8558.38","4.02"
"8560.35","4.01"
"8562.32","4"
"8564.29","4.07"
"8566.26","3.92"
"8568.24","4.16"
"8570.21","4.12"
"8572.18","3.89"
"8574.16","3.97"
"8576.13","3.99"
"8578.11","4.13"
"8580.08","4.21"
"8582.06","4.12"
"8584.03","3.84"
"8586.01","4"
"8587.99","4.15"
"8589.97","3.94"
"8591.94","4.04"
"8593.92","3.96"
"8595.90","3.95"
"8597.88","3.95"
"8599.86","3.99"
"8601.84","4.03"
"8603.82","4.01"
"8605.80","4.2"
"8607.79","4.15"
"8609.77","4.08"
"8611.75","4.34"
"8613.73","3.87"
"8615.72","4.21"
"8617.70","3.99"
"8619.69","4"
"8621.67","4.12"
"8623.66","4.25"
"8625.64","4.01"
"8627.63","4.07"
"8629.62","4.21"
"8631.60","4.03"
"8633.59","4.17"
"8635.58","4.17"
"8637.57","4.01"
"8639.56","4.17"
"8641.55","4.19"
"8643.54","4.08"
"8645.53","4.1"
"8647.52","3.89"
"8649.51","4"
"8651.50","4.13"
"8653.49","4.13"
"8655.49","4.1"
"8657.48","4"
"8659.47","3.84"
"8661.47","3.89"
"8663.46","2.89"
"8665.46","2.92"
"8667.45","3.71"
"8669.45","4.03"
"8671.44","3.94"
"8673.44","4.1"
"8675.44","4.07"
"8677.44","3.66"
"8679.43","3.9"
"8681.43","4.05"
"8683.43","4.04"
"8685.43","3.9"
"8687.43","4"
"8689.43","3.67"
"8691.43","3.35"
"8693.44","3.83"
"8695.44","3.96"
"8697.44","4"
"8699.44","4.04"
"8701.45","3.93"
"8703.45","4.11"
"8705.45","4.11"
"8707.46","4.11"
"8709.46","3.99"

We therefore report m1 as -1.6 angstrom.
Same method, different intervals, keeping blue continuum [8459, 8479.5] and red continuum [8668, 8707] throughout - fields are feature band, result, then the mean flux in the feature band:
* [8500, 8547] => 1.9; 3.73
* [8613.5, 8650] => -1.6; 4.09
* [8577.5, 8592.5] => -0.6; 4.05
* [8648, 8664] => 0.1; 3.9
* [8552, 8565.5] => -0.5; 4.03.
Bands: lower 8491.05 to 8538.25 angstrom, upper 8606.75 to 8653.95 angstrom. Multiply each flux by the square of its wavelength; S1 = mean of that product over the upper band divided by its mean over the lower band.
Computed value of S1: 1.1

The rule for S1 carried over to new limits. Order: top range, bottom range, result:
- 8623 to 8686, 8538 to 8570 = 1.08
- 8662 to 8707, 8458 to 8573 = 1.04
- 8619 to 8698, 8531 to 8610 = 1.03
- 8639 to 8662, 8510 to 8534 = 1.08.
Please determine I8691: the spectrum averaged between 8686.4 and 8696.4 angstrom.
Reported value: 3.76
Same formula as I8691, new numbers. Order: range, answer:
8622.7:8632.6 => 4.12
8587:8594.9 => 4.02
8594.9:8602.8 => 3.98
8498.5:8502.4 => 3.35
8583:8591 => 3.99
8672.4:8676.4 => 4.08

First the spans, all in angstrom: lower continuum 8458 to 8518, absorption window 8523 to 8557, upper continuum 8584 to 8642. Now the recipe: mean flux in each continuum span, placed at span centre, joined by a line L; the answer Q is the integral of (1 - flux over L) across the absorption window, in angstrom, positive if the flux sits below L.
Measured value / 1.9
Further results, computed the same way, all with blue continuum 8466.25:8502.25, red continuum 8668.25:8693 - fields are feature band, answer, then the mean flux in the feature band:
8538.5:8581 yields 0.5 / 3.83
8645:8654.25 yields -0.4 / 4.05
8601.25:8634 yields -1.9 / 4.1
